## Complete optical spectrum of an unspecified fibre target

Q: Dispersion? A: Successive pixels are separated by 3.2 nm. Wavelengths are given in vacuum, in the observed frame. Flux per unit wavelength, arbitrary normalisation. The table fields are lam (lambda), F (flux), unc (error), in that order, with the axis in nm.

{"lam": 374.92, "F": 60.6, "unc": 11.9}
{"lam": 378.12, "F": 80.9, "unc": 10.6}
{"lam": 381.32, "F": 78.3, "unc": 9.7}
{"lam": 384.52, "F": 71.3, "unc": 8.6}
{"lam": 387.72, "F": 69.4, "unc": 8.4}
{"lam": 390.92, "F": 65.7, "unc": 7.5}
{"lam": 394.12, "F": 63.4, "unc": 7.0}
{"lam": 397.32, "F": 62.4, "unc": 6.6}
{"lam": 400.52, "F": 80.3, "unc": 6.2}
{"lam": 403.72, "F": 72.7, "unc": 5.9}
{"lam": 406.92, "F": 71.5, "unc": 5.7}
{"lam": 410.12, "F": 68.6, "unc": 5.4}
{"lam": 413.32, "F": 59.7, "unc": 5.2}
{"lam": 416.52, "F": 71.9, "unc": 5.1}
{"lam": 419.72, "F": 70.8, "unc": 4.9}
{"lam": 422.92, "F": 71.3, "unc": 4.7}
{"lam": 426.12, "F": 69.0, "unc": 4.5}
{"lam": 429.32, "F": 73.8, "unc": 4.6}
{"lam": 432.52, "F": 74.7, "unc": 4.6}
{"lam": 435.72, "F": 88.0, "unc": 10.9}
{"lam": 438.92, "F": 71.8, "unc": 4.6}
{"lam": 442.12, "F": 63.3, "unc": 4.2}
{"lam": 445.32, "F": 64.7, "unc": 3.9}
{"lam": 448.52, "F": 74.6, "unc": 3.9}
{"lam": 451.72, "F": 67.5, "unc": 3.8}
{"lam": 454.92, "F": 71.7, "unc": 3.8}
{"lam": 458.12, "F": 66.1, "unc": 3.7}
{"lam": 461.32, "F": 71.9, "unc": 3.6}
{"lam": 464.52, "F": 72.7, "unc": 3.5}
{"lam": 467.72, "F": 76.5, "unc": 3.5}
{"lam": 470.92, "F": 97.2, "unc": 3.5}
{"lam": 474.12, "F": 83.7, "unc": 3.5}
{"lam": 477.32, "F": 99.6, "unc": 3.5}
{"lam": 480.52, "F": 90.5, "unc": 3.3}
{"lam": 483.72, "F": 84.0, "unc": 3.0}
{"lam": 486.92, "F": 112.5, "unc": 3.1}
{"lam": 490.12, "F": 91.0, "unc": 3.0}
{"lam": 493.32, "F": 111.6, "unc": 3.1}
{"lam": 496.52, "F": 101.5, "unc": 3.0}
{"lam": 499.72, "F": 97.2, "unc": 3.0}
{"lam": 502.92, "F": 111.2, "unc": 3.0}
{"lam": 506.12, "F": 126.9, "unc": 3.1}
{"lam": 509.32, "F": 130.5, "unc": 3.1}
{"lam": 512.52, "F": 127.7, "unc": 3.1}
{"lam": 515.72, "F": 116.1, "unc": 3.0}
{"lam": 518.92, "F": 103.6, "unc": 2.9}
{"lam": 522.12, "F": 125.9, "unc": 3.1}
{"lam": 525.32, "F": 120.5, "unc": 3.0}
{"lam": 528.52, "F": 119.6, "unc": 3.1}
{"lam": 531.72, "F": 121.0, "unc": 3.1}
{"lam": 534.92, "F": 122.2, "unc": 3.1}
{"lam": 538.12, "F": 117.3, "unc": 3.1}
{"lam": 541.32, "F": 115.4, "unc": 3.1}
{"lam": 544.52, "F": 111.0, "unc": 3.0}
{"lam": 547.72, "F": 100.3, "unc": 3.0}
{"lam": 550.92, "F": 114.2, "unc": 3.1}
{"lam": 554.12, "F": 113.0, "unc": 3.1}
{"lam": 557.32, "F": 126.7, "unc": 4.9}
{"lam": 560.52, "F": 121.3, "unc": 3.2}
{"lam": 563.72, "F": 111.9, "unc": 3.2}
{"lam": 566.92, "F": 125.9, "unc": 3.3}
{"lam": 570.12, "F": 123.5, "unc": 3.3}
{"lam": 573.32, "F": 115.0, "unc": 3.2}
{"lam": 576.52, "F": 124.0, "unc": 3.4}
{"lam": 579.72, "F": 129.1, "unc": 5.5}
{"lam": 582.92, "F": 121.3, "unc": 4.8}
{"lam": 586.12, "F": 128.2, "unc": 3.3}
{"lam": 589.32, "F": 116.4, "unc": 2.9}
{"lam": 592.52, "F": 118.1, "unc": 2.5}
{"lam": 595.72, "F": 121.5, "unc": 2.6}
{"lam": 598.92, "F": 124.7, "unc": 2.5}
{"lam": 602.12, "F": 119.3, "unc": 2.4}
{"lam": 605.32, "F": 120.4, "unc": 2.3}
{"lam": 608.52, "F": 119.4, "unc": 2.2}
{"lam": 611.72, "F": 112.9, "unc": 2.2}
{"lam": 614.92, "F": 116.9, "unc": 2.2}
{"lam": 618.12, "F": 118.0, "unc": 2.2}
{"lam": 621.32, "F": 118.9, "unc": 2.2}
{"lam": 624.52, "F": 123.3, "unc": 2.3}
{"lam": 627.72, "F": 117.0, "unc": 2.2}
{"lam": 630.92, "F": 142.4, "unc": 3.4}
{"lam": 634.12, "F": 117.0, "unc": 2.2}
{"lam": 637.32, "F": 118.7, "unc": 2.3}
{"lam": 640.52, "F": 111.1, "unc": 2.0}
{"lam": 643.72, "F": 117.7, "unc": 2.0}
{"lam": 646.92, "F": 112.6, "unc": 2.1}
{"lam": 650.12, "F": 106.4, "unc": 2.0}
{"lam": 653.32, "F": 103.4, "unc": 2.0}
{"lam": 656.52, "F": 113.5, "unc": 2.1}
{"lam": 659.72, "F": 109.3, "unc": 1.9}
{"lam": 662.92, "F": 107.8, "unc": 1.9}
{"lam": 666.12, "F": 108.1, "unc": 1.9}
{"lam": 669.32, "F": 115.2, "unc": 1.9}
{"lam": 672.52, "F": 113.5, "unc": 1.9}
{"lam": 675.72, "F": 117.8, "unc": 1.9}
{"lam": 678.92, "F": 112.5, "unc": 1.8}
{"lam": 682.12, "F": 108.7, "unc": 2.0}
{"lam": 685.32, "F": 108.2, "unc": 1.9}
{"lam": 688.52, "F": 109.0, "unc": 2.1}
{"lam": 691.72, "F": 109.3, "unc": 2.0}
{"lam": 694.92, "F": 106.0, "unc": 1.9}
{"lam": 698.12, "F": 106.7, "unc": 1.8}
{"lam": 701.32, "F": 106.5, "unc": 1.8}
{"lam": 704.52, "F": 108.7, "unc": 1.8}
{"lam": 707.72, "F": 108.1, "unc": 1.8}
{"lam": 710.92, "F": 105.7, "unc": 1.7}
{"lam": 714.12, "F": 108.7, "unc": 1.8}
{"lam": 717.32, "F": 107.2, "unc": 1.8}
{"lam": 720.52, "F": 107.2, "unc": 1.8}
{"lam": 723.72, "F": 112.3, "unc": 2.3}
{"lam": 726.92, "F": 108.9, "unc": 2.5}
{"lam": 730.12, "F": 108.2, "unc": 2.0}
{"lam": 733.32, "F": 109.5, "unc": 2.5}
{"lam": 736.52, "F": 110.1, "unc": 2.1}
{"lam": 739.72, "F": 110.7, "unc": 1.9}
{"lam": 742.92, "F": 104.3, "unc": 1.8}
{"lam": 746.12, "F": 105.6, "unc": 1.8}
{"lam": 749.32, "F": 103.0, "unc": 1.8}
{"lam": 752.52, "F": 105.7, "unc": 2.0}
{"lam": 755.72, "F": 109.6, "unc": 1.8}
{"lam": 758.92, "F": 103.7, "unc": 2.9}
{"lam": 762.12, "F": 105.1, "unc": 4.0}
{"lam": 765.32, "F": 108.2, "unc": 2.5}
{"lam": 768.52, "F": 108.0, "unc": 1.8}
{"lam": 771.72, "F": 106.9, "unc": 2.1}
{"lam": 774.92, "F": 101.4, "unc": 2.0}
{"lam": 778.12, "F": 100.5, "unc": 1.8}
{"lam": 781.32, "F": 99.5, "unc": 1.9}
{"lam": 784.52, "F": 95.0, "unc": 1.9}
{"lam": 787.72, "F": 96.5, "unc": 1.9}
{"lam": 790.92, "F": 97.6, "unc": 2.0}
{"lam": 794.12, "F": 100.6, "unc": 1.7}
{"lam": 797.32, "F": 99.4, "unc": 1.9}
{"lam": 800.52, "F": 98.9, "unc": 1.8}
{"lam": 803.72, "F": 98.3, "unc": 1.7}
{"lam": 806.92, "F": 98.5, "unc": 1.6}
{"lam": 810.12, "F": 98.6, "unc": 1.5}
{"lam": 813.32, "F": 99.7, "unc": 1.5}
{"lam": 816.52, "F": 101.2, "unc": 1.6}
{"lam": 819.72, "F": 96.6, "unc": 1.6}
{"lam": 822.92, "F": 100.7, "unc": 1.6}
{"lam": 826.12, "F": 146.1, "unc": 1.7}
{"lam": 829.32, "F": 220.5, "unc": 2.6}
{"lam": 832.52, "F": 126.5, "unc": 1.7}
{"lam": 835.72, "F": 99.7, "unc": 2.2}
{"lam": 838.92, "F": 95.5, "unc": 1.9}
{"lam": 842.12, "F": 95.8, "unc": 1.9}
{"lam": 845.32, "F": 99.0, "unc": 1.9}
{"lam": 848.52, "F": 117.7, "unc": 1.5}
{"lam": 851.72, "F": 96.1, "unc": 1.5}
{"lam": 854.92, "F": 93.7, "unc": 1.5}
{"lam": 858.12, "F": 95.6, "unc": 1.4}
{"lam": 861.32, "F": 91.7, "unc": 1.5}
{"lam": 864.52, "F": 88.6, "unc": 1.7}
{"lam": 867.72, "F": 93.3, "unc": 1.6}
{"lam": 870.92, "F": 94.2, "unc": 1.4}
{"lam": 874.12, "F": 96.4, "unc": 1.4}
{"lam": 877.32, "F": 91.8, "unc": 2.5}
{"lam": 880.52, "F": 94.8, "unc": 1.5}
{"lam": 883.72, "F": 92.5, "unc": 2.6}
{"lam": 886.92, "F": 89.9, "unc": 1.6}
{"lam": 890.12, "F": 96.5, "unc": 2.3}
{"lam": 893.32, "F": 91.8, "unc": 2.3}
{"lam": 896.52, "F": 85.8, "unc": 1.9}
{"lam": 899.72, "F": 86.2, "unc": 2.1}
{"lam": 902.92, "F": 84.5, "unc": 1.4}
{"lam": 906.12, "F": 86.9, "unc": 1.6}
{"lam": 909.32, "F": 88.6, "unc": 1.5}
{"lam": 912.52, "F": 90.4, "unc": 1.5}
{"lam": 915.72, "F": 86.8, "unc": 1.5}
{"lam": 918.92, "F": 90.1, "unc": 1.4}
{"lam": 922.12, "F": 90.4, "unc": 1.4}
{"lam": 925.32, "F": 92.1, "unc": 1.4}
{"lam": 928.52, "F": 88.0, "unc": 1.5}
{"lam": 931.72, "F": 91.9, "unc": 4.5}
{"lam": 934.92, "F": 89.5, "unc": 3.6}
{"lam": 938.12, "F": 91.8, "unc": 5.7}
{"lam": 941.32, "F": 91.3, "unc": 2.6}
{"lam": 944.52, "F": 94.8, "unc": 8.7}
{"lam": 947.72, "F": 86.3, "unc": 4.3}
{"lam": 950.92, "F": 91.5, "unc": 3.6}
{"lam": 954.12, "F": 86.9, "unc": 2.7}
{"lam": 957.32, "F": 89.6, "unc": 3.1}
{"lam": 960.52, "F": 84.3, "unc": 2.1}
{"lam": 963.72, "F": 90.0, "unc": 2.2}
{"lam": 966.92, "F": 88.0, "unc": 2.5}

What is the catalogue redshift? 0.262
